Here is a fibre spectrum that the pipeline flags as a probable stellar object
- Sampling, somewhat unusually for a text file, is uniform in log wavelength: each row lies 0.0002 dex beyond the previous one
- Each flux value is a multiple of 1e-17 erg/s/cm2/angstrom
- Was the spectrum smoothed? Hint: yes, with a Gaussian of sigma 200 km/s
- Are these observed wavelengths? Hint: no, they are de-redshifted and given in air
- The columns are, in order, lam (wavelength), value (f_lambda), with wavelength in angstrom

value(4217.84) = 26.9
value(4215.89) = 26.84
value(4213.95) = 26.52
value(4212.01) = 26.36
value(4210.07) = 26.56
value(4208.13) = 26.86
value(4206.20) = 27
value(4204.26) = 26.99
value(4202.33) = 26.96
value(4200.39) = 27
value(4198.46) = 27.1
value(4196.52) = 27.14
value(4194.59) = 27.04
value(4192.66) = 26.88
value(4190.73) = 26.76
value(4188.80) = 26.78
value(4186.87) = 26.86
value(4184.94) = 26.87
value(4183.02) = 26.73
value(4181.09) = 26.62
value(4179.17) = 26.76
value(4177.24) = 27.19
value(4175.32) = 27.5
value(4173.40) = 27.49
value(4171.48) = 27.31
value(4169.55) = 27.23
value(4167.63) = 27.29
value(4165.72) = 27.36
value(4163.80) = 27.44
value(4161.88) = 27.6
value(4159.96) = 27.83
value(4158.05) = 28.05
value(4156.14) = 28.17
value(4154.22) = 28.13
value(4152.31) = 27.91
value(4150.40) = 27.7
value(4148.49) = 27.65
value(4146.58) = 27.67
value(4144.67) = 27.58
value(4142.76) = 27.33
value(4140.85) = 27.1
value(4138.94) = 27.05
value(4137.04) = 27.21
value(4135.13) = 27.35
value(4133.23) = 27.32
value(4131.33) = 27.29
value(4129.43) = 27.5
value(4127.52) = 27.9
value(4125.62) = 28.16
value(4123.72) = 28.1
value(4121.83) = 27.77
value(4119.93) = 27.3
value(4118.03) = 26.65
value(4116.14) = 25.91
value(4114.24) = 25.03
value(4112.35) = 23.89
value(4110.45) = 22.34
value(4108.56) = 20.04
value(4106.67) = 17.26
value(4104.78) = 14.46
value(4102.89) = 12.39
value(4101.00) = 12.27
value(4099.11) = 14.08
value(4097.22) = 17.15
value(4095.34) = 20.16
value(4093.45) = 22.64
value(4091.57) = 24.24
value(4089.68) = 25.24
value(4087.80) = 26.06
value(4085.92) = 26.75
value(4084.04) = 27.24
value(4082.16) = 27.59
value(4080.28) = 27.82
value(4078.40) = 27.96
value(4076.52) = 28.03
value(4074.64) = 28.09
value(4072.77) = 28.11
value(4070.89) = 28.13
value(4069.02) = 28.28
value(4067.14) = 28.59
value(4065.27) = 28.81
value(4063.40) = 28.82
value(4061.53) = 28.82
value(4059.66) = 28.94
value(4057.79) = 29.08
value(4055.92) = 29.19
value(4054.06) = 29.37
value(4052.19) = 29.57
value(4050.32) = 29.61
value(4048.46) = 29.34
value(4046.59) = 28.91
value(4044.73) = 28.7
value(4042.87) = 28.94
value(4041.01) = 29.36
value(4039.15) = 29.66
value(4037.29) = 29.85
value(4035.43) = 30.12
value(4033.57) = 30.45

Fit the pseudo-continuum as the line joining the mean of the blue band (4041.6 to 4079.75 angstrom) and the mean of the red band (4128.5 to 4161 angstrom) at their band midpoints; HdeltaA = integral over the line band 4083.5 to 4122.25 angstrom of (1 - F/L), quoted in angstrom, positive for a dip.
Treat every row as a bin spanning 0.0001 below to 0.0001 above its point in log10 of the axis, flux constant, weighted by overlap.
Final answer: 8.87 angstrom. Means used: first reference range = 28.8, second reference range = 27.6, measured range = 21.7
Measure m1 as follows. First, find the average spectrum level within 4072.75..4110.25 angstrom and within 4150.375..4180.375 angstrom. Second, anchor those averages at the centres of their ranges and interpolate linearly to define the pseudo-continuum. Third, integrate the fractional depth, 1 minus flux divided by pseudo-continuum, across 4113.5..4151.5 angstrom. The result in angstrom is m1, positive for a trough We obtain -3.2 angstrom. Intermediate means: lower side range 22.2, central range 27.3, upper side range 27.6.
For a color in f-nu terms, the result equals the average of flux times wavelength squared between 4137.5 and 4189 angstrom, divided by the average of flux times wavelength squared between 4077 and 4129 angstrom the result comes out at 1.21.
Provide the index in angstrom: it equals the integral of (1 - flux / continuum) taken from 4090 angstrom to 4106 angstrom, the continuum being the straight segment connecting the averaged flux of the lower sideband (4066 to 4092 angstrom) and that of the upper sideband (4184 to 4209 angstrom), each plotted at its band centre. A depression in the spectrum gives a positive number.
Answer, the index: 5.7 angstrom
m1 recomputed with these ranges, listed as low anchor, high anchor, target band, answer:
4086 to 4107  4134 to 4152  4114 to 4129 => -2.3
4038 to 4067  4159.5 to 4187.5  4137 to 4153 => 0.1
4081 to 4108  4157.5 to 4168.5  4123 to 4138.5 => -2.1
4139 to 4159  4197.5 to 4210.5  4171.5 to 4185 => 0.1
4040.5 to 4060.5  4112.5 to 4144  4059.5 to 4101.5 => 4.4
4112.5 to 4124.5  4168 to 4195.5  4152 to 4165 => -0.5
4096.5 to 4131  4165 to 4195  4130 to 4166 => -4.2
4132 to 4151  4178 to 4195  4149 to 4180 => -0.5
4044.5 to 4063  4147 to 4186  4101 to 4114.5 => 4.7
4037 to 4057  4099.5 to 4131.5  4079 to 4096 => 0.1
